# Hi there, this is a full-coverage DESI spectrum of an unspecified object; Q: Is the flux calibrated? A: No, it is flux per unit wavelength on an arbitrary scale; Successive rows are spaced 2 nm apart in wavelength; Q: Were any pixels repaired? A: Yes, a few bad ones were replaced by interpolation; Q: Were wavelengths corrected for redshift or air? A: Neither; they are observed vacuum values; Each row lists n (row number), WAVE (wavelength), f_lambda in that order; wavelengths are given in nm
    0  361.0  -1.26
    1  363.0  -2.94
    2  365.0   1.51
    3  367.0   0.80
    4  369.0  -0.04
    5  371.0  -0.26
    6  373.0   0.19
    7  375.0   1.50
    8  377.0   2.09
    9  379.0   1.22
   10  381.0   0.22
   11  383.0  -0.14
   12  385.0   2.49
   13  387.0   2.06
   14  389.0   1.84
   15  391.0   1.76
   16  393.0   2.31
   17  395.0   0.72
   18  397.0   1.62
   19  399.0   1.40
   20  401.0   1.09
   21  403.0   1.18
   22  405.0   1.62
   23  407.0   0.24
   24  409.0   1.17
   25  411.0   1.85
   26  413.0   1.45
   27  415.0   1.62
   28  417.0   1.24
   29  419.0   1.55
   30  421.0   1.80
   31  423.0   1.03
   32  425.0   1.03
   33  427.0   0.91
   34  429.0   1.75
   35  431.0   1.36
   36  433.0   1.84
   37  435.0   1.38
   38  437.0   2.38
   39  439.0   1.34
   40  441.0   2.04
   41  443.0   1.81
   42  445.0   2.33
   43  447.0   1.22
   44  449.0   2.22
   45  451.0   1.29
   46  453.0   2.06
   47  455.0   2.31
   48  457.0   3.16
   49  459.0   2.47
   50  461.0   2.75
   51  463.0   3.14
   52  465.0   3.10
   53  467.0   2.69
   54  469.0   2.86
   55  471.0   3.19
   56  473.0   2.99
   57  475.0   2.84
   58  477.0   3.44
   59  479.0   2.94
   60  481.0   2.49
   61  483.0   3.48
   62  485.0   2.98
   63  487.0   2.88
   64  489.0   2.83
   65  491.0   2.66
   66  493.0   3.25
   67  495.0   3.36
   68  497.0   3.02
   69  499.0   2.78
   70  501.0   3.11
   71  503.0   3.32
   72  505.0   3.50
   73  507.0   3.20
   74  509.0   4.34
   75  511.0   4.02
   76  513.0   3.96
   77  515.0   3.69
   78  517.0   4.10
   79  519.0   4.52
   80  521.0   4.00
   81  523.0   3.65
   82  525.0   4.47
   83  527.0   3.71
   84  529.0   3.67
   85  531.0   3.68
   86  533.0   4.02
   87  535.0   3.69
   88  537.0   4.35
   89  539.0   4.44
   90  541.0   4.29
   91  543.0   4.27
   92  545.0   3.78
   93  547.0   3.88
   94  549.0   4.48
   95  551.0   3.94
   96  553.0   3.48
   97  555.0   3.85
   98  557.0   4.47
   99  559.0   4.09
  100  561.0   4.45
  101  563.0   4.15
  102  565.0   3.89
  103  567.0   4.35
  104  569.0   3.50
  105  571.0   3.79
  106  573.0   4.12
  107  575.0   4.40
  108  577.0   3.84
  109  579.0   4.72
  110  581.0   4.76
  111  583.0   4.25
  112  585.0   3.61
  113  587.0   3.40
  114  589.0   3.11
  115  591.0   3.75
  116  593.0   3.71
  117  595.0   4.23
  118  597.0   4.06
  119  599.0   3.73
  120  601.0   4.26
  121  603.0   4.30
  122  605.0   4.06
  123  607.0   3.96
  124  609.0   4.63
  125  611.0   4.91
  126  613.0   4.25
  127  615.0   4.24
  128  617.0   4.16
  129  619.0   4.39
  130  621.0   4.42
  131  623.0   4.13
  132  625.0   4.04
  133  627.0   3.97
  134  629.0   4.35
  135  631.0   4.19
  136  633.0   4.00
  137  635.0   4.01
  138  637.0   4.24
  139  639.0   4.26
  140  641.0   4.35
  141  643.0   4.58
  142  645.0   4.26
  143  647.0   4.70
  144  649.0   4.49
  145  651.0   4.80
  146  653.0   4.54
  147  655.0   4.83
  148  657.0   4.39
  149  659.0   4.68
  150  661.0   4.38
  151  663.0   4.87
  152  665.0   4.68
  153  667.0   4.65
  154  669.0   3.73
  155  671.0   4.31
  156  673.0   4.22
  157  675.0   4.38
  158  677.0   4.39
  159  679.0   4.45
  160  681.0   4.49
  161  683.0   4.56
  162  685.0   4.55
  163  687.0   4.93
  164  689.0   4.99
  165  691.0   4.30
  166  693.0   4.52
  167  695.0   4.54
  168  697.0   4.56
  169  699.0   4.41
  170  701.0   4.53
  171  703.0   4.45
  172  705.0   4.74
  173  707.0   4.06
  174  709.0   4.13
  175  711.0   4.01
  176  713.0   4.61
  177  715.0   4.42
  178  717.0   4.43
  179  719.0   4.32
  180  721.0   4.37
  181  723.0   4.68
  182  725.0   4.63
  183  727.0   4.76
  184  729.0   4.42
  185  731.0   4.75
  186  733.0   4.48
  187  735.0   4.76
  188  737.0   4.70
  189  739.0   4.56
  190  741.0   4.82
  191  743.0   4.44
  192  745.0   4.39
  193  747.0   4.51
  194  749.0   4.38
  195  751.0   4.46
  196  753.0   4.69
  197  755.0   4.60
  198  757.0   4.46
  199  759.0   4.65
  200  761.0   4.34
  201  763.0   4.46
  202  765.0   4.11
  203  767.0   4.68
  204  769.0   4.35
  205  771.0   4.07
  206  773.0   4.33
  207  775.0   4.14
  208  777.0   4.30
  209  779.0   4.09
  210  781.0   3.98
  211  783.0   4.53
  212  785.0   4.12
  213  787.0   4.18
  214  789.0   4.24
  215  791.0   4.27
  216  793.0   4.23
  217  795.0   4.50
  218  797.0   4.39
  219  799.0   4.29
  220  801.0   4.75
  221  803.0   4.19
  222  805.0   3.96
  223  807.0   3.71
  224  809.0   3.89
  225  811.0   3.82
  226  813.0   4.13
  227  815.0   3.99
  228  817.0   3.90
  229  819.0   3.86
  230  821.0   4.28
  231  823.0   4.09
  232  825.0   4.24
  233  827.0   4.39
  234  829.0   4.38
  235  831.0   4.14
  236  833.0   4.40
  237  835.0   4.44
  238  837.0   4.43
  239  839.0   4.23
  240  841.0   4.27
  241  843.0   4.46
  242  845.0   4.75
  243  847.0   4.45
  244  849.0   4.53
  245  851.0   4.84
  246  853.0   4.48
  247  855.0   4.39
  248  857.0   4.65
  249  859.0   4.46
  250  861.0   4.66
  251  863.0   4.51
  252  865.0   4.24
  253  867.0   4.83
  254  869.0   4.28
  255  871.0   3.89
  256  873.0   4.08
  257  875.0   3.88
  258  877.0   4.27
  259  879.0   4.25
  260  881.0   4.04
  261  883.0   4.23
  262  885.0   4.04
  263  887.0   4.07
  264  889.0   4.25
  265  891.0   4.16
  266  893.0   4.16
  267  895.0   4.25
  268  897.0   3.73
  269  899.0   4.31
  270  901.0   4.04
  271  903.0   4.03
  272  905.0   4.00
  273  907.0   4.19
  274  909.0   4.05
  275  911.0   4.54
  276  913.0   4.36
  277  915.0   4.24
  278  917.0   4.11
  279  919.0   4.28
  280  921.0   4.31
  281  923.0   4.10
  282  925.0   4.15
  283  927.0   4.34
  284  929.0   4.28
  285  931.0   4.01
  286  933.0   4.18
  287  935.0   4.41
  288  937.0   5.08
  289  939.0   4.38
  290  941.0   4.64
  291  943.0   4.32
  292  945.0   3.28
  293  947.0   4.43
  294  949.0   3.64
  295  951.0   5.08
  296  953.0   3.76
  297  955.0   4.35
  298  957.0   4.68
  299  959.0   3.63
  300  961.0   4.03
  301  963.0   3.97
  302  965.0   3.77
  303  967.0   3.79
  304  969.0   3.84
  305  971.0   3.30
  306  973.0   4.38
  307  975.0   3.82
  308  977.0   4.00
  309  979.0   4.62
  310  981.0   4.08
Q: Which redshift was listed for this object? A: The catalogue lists 0.14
